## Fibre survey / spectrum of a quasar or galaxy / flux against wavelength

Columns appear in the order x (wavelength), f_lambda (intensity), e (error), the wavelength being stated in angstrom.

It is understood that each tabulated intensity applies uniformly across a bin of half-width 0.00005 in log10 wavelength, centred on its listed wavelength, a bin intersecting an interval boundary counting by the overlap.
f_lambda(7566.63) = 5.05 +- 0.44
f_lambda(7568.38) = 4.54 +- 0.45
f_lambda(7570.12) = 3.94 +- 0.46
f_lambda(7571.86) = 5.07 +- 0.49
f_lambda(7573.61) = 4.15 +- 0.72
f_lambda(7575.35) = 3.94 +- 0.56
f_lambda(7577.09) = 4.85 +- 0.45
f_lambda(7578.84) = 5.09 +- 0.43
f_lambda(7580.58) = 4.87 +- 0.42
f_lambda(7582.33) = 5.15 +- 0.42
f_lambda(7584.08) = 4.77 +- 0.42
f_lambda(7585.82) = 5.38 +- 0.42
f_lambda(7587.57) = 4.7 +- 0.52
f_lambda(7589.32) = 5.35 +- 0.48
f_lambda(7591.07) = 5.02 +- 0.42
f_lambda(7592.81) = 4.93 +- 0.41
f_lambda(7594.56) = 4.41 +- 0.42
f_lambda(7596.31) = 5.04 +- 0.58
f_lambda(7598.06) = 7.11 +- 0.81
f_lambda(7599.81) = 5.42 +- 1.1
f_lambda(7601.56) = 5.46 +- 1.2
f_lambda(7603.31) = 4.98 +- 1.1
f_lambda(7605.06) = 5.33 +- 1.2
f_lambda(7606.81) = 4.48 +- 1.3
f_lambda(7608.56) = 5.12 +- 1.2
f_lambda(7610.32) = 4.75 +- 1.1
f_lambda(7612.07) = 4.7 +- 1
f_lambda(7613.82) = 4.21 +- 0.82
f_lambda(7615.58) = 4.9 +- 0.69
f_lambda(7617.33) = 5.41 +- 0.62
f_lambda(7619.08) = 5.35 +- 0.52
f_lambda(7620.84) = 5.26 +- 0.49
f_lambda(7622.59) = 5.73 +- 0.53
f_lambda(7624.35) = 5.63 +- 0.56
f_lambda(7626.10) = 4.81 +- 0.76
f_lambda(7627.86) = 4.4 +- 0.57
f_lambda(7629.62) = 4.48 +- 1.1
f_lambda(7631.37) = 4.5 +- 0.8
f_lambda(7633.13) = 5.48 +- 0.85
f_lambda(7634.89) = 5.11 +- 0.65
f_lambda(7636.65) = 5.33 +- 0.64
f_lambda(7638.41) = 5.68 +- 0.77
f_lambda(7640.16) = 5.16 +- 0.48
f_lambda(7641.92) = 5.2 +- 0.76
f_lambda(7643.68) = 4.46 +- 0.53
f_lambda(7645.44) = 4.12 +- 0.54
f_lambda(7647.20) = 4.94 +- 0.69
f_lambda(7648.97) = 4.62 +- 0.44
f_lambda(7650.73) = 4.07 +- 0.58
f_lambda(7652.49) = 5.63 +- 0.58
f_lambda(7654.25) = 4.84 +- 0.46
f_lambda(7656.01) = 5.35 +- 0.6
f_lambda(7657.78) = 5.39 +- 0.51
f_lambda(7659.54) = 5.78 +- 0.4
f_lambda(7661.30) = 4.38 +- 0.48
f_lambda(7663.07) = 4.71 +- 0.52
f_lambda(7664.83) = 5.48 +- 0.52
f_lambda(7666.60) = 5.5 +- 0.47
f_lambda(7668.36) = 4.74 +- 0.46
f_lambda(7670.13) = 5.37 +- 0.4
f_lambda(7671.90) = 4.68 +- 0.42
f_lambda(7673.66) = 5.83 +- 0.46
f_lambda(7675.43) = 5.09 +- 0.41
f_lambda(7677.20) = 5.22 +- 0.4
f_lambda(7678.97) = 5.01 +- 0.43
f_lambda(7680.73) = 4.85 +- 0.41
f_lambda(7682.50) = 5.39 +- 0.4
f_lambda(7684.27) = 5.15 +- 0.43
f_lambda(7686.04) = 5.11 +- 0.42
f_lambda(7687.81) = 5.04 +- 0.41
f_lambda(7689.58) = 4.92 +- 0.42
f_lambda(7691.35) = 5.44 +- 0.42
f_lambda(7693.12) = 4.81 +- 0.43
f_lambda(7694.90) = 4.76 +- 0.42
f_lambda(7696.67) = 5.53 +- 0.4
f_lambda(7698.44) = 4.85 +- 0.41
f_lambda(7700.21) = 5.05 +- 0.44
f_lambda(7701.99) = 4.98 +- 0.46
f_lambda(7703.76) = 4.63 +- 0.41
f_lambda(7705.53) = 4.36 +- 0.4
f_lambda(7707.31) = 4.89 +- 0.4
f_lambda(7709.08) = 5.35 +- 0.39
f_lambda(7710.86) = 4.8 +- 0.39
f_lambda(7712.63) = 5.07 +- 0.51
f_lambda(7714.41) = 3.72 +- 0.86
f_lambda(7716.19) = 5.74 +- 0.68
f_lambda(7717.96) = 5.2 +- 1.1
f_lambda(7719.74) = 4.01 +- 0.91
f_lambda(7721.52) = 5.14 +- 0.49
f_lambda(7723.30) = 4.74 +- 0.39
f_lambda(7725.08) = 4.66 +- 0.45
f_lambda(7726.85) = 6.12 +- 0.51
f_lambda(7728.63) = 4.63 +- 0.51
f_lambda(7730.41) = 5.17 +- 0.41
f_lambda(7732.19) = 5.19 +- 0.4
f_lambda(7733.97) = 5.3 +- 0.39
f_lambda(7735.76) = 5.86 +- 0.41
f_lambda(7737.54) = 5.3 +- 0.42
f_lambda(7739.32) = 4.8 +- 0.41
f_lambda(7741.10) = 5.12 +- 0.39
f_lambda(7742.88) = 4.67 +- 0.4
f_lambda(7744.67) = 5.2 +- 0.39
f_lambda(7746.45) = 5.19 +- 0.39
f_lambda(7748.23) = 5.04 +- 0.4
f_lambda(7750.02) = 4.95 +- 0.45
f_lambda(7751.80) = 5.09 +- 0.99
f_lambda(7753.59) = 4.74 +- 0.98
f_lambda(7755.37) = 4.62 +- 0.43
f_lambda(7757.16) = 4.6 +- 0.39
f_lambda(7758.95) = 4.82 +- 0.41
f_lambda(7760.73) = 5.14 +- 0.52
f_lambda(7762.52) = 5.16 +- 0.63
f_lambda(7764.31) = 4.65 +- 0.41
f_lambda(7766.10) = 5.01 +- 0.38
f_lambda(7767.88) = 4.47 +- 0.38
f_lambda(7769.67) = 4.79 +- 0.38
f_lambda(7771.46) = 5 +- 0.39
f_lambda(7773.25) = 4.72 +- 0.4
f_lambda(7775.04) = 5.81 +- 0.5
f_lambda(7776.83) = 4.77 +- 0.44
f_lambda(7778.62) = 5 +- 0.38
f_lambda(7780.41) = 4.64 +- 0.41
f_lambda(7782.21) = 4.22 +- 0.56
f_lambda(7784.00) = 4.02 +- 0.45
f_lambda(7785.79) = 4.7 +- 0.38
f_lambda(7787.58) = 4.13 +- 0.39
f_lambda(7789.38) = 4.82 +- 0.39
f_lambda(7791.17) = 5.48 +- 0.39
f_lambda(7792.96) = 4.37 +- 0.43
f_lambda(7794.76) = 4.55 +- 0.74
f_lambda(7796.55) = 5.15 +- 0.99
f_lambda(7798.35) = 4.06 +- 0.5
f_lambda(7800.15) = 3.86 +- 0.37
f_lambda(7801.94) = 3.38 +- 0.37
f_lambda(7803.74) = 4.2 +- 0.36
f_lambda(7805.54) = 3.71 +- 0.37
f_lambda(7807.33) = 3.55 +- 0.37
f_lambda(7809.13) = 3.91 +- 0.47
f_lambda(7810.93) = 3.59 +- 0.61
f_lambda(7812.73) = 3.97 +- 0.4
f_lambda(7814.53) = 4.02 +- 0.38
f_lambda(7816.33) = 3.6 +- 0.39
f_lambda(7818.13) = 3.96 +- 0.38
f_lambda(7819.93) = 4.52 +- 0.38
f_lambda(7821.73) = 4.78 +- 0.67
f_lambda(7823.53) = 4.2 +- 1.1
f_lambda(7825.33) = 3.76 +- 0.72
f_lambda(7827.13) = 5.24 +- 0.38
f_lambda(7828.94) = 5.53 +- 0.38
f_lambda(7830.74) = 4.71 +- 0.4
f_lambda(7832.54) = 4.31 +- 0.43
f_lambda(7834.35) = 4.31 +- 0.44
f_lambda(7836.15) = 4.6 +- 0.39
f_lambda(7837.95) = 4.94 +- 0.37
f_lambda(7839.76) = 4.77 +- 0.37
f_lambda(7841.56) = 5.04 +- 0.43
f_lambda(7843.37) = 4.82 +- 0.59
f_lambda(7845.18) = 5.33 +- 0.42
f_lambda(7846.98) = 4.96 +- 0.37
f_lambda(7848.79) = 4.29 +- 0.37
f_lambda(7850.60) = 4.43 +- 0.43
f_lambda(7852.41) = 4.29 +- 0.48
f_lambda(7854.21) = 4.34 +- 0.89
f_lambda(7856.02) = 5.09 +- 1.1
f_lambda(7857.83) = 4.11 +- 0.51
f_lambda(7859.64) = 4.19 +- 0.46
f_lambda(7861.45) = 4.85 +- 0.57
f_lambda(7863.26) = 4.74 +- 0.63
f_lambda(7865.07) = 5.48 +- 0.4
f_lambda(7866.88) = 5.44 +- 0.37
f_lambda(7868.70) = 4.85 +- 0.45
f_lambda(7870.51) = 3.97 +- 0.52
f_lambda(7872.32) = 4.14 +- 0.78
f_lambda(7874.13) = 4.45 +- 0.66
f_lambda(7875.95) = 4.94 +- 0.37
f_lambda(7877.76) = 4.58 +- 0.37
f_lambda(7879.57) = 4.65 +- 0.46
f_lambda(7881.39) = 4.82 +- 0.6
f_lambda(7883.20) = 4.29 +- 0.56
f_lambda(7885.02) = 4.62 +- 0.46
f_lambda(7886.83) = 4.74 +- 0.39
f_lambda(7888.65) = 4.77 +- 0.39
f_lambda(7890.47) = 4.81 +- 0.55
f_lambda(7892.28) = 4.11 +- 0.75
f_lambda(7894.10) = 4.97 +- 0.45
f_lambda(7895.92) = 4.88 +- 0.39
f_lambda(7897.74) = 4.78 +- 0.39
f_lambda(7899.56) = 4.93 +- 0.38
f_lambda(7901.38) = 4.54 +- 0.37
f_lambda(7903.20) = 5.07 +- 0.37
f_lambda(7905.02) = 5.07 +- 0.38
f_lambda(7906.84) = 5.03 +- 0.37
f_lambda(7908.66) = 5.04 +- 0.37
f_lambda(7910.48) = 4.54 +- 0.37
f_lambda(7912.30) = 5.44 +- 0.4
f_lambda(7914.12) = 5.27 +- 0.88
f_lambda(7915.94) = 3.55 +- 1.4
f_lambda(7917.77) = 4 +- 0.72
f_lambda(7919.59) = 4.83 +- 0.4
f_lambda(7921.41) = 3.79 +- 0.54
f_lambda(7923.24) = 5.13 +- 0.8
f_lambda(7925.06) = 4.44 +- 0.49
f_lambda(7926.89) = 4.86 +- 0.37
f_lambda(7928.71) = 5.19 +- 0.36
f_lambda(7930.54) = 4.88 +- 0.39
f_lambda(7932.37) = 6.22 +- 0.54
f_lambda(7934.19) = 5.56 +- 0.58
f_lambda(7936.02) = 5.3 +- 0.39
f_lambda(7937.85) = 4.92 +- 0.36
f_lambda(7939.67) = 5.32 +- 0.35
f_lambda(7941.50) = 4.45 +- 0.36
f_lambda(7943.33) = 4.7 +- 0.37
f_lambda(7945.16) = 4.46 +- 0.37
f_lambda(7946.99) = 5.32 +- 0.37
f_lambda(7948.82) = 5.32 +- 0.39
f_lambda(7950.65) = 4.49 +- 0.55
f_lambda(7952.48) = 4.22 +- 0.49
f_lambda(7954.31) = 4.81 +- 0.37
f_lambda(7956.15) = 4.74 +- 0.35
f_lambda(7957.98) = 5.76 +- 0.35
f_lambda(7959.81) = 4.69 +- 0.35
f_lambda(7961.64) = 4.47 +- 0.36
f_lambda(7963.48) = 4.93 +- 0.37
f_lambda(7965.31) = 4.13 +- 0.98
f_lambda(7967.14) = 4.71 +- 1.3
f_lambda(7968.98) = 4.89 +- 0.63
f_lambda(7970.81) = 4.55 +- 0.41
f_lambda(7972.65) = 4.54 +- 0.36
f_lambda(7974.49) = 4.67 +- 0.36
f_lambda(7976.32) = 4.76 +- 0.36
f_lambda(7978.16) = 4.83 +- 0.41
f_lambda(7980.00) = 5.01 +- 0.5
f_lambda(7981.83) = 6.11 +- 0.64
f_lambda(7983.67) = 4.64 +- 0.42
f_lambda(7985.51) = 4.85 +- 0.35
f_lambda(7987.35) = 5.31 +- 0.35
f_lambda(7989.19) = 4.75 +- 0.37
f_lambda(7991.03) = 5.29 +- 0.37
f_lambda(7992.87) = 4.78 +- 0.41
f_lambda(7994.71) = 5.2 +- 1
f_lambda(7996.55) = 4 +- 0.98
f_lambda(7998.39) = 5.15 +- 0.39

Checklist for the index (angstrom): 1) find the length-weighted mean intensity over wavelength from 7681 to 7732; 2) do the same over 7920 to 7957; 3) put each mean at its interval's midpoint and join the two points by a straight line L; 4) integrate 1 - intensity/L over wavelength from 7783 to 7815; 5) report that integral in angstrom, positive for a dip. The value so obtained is 4.9 angstrom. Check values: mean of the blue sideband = 4.97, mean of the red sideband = 4.9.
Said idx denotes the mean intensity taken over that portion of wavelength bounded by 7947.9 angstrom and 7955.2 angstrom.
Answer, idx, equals 4.71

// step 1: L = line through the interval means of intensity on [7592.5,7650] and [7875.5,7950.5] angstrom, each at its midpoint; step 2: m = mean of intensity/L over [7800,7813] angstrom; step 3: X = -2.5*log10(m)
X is 0.29 mag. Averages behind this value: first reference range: 5.04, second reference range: 4.83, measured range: 3.76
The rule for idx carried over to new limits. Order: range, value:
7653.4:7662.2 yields 5.15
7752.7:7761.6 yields 4.79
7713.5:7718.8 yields 4.88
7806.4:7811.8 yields 3.69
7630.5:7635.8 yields 5.03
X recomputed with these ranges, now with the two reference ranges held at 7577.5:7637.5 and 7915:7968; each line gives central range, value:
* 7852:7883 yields 0.05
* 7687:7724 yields 0.02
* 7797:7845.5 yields 0.14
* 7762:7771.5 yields 0.03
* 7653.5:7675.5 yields -0.03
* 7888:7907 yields 0.01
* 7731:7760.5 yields -0.02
